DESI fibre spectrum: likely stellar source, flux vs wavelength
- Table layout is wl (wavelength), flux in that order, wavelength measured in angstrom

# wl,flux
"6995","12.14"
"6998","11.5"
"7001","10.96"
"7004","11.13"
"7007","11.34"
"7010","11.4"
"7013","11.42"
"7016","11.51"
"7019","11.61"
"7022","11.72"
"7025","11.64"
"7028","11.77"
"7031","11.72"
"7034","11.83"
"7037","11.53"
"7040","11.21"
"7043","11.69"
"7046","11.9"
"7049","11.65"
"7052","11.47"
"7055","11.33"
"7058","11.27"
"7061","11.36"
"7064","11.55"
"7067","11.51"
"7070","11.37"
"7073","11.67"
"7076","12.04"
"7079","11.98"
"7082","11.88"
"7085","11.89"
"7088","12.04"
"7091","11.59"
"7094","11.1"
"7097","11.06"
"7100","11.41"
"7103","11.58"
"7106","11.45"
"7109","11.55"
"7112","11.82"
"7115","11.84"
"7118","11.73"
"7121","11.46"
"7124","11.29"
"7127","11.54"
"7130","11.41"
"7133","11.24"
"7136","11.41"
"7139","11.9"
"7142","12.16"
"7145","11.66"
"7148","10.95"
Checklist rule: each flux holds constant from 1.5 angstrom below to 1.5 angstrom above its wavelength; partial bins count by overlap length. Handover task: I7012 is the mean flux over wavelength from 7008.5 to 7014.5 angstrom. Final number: 11.4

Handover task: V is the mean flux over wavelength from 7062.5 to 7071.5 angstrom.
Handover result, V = 11.5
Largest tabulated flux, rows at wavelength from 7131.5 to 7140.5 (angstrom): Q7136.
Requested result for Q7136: 11.9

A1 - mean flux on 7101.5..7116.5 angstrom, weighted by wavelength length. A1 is 11.6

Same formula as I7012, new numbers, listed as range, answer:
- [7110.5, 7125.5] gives 11.6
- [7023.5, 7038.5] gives 11.7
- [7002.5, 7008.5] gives 11.2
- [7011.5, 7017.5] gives 11.5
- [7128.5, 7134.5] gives 11.3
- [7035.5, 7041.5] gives 11.4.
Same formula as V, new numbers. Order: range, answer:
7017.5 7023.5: 11.7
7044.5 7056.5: 11.6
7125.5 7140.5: 11.5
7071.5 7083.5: 11.9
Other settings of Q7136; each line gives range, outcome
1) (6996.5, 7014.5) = 11.5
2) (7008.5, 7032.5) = 11.77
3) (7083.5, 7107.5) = 12.04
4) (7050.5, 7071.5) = 11.55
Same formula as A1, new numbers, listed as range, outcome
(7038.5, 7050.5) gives 11.6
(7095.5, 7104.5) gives 11.4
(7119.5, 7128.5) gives 11.4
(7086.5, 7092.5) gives 11.8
